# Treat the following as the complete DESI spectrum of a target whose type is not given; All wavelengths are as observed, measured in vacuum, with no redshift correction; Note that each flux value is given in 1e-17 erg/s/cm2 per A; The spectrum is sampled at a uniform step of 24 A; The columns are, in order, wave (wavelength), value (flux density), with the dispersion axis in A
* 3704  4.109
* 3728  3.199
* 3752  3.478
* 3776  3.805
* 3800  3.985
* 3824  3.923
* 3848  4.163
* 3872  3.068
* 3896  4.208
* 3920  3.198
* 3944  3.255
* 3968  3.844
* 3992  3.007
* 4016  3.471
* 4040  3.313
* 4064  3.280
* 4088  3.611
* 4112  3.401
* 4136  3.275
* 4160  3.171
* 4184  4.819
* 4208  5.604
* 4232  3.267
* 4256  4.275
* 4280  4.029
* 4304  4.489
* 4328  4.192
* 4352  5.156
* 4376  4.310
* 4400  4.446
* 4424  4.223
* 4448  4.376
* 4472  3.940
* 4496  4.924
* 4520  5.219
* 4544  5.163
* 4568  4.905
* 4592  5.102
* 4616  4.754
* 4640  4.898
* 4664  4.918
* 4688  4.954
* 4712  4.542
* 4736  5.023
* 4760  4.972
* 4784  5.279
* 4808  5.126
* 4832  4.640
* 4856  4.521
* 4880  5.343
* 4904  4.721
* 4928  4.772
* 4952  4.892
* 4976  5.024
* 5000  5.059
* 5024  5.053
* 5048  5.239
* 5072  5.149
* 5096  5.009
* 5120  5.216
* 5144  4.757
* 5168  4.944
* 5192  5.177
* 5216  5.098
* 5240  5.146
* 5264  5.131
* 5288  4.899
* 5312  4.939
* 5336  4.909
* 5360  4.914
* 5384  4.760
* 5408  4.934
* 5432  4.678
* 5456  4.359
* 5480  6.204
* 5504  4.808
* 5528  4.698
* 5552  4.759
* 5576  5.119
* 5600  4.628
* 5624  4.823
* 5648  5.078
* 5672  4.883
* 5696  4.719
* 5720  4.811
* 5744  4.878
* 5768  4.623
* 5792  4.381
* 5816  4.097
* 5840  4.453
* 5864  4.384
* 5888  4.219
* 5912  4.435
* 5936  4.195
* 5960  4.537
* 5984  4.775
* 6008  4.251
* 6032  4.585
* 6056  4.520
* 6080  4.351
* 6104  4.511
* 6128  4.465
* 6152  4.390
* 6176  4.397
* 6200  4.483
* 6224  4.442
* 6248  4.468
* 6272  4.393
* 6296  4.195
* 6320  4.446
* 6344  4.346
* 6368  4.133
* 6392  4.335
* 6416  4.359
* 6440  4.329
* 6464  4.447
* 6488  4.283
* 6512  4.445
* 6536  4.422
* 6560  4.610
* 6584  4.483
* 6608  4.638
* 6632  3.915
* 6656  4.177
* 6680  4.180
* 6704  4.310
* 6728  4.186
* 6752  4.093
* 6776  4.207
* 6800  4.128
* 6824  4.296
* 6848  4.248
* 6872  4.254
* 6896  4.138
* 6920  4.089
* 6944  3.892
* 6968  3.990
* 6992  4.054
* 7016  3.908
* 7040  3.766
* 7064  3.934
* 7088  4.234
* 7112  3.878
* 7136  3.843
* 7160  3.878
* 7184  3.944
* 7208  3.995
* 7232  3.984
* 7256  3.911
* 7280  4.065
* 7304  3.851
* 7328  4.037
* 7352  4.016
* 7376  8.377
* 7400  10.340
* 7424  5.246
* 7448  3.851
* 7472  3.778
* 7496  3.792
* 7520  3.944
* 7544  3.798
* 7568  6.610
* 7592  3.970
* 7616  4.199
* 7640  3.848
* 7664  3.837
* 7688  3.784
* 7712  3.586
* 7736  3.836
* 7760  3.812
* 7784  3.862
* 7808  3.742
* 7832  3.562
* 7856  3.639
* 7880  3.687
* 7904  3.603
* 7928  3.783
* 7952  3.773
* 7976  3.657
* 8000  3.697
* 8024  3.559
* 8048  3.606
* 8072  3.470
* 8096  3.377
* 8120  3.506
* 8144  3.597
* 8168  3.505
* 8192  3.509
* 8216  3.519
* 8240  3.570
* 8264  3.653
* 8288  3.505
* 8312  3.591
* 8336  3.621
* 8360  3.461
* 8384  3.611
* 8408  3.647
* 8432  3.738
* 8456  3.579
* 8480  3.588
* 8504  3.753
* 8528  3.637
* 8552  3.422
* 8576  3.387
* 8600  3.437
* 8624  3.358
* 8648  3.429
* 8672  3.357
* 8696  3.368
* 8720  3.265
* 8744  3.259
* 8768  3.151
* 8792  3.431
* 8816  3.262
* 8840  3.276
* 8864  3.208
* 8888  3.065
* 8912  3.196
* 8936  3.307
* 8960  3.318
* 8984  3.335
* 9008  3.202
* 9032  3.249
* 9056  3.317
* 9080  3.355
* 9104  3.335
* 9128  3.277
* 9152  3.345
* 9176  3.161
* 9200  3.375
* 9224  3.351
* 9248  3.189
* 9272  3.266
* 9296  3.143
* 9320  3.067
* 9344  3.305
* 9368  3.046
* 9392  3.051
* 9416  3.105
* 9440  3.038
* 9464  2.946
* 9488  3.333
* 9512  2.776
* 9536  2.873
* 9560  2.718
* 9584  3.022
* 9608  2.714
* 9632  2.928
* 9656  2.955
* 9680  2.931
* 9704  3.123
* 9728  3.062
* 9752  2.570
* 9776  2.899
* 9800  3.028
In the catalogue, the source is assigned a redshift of 0.13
